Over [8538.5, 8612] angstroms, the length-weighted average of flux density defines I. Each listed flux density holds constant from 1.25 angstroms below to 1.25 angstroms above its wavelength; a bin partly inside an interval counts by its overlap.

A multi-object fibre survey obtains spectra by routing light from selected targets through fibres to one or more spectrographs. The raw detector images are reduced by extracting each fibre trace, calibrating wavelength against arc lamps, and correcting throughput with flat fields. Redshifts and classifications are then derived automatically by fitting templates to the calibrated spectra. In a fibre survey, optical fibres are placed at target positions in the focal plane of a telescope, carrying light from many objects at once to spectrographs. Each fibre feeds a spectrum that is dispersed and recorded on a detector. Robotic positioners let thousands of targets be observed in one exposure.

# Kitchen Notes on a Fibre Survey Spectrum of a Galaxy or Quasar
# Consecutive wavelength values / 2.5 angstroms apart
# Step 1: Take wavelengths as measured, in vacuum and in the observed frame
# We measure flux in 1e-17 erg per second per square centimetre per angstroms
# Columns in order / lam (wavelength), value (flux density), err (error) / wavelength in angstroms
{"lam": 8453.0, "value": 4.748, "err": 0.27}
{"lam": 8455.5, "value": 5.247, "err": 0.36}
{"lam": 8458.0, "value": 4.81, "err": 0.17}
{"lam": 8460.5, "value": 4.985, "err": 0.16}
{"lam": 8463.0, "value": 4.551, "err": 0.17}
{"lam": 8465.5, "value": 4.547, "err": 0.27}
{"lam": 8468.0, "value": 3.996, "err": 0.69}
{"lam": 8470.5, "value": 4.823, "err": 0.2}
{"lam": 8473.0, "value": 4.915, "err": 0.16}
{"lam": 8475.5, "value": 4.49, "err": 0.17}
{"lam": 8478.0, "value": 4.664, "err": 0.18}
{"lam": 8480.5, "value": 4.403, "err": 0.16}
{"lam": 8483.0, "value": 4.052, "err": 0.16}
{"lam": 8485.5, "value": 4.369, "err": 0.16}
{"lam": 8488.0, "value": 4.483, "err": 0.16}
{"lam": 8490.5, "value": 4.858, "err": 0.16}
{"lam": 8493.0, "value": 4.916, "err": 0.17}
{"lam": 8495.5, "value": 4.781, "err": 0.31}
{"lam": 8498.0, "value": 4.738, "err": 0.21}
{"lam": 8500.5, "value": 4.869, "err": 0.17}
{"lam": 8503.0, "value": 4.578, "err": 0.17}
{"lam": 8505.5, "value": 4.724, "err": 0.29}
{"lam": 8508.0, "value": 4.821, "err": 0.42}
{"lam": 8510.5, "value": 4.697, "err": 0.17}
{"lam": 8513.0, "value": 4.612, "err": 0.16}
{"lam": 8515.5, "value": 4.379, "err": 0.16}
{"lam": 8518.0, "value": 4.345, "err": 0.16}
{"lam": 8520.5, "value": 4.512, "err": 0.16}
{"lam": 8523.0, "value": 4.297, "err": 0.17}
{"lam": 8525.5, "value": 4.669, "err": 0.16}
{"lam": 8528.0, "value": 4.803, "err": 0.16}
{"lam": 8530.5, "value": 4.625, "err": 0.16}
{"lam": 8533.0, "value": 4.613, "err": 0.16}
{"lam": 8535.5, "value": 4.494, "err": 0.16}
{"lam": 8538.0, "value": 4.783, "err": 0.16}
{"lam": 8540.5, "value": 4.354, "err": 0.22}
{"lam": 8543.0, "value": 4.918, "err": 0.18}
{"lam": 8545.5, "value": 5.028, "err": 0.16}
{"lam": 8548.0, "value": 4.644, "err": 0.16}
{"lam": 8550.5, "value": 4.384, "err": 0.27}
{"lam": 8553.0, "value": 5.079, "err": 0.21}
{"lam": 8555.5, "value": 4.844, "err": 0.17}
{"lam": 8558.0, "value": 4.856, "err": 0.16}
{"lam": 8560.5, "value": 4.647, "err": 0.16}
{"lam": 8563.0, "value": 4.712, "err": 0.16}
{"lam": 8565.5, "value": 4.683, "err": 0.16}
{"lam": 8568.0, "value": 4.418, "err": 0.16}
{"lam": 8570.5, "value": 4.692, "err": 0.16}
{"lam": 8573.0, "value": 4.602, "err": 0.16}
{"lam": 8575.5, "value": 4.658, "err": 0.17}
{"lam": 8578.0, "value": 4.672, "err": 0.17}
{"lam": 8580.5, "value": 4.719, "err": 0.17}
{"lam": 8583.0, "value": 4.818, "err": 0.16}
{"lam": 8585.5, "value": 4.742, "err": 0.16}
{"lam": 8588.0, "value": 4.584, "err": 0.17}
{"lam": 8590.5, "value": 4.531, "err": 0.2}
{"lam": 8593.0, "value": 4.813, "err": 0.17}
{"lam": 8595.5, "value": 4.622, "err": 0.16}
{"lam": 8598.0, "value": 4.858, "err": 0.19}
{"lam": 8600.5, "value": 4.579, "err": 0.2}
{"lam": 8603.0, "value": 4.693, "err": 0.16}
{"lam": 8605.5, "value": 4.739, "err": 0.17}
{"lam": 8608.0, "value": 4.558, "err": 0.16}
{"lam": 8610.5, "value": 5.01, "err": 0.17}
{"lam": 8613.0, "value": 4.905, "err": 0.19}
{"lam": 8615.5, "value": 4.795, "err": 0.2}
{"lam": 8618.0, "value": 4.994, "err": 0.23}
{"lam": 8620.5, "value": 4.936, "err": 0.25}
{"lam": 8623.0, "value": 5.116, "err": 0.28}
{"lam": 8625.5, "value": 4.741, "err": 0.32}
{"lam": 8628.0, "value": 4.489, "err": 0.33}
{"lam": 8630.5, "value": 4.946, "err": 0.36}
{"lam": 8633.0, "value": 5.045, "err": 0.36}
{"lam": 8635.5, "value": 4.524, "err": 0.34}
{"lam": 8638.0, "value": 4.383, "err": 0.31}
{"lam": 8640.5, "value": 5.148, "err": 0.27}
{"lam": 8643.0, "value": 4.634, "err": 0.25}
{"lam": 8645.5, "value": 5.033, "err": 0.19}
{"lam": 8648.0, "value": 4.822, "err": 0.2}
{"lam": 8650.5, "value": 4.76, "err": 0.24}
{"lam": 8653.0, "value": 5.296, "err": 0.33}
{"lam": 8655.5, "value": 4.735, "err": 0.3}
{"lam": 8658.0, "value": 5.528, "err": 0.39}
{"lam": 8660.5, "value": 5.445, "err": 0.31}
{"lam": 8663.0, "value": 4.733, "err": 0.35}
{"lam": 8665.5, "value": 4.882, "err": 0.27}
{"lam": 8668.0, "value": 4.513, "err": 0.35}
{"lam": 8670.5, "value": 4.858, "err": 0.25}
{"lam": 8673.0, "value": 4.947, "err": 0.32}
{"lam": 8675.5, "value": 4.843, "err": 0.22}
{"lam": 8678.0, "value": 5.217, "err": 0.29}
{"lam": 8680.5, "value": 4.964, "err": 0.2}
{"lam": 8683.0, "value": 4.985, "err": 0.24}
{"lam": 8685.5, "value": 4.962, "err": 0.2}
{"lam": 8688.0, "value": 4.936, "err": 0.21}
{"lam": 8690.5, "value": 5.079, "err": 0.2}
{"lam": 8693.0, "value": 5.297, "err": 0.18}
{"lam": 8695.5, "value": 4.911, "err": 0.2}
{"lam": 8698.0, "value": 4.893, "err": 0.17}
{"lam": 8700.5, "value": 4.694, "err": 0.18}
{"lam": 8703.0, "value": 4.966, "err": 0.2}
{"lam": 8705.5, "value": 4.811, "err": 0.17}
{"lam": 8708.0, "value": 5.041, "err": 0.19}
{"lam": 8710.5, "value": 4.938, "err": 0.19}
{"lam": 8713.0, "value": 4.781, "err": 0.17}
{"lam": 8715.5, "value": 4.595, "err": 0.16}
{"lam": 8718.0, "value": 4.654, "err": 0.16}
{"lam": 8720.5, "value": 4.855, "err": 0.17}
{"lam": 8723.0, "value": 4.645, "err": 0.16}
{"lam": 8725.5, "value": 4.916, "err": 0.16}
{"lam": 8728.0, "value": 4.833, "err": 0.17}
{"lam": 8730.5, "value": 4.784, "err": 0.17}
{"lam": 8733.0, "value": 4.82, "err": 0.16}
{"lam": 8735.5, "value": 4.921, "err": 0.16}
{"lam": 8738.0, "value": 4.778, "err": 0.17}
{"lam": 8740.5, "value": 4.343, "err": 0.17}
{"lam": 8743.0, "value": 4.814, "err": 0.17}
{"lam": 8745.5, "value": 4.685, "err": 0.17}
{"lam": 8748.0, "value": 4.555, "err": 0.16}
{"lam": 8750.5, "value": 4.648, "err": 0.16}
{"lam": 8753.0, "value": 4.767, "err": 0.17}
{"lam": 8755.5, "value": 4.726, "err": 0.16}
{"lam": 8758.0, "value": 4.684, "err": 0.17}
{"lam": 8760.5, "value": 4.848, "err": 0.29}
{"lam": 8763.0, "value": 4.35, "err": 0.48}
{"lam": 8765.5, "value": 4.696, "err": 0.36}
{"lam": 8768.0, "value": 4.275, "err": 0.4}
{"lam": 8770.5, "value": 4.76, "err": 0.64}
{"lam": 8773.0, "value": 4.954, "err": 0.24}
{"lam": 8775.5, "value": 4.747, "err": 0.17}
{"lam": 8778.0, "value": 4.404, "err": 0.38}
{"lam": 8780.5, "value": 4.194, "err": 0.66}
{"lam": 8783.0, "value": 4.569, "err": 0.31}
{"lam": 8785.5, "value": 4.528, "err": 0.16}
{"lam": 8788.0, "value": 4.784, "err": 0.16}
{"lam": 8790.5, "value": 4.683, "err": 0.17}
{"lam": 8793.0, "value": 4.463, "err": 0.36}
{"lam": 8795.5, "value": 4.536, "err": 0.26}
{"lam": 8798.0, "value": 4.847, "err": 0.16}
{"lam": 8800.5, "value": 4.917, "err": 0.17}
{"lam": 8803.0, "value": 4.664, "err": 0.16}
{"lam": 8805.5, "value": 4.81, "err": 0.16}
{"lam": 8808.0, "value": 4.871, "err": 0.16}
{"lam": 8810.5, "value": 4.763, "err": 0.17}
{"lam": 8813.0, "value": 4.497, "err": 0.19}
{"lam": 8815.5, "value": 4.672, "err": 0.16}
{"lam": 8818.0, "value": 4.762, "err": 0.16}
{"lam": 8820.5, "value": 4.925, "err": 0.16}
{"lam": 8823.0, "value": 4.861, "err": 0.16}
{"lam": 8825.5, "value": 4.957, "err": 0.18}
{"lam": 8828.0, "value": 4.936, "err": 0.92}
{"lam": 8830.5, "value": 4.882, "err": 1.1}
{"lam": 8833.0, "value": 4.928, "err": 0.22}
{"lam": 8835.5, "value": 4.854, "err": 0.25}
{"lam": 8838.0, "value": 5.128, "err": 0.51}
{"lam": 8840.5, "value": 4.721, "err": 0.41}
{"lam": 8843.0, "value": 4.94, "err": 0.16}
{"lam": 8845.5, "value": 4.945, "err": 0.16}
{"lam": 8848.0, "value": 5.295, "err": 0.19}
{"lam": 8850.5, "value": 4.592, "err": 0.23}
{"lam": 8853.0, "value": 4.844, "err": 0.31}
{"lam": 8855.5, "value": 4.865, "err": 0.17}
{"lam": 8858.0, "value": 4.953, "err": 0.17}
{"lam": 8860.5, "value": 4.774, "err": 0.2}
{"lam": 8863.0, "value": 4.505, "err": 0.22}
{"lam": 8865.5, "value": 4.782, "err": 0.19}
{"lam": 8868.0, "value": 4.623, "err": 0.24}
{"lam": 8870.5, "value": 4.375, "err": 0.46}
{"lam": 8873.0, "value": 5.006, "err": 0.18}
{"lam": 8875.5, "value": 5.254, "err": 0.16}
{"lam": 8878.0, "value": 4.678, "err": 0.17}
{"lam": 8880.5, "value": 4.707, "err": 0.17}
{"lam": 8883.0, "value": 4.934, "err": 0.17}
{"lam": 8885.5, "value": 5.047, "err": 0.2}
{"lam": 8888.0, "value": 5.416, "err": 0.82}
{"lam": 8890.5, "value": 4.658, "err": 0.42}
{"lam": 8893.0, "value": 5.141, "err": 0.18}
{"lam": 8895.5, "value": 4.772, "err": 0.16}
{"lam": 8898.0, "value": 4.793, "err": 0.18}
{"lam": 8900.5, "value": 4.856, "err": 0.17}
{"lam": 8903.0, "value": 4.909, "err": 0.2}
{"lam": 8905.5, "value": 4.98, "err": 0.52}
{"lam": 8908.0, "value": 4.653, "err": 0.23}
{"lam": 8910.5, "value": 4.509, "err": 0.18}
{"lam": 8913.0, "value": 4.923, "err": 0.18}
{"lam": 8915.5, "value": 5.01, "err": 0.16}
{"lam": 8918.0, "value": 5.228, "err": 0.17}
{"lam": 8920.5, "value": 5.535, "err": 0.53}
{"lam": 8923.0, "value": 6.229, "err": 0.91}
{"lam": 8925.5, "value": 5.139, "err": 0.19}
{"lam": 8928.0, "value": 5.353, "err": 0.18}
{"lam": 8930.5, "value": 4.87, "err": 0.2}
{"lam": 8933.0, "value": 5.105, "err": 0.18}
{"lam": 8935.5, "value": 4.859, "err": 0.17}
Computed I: 4.71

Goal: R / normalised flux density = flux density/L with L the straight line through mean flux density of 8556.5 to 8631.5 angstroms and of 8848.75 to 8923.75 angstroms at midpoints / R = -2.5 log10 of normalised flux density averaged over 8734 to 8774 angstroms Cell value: 0.04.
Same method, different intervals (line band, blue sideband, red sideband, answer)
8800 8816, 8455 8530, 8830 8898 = 0.022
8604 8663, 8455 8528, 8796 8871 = -0.042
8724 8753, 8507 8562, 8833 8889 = 0.012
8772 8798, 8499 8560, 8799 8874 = 0.046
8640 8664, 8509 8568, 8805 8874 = -0.067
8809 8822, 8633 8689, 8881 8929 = 0.061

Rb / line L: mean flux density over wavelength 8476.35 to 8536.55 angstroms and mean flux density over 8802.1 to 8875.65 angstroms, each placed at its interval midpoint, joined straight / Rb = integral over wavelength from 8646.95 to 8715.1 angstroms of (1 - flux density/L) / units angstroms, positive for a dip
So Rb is -3.4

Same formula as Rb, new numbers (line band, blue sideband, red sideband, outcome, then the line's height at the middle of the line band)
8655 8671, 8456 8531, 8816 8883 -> -0.8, 4.73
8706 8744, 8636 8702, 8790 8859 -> 0.9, 4.9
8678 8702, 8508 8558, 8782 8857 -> -1.3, 4.73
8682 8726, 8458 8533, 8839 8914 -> -1.4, 4.74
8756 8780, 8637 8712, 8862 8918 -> 1.4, 4.9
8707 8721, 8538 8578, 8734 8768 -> -0.4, 4.67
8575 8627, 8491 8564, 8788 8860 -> -0.5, 4.72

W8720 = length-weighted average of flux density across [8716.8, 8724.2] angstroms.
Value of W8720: 4.72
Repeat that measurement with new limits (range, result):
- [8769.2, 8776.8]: 4.81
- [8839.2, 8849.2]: 4.97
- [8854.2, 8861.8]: 4.86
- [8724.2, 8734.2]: 4.84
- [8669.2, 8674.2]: 4.9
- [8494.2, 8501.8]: 4.8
